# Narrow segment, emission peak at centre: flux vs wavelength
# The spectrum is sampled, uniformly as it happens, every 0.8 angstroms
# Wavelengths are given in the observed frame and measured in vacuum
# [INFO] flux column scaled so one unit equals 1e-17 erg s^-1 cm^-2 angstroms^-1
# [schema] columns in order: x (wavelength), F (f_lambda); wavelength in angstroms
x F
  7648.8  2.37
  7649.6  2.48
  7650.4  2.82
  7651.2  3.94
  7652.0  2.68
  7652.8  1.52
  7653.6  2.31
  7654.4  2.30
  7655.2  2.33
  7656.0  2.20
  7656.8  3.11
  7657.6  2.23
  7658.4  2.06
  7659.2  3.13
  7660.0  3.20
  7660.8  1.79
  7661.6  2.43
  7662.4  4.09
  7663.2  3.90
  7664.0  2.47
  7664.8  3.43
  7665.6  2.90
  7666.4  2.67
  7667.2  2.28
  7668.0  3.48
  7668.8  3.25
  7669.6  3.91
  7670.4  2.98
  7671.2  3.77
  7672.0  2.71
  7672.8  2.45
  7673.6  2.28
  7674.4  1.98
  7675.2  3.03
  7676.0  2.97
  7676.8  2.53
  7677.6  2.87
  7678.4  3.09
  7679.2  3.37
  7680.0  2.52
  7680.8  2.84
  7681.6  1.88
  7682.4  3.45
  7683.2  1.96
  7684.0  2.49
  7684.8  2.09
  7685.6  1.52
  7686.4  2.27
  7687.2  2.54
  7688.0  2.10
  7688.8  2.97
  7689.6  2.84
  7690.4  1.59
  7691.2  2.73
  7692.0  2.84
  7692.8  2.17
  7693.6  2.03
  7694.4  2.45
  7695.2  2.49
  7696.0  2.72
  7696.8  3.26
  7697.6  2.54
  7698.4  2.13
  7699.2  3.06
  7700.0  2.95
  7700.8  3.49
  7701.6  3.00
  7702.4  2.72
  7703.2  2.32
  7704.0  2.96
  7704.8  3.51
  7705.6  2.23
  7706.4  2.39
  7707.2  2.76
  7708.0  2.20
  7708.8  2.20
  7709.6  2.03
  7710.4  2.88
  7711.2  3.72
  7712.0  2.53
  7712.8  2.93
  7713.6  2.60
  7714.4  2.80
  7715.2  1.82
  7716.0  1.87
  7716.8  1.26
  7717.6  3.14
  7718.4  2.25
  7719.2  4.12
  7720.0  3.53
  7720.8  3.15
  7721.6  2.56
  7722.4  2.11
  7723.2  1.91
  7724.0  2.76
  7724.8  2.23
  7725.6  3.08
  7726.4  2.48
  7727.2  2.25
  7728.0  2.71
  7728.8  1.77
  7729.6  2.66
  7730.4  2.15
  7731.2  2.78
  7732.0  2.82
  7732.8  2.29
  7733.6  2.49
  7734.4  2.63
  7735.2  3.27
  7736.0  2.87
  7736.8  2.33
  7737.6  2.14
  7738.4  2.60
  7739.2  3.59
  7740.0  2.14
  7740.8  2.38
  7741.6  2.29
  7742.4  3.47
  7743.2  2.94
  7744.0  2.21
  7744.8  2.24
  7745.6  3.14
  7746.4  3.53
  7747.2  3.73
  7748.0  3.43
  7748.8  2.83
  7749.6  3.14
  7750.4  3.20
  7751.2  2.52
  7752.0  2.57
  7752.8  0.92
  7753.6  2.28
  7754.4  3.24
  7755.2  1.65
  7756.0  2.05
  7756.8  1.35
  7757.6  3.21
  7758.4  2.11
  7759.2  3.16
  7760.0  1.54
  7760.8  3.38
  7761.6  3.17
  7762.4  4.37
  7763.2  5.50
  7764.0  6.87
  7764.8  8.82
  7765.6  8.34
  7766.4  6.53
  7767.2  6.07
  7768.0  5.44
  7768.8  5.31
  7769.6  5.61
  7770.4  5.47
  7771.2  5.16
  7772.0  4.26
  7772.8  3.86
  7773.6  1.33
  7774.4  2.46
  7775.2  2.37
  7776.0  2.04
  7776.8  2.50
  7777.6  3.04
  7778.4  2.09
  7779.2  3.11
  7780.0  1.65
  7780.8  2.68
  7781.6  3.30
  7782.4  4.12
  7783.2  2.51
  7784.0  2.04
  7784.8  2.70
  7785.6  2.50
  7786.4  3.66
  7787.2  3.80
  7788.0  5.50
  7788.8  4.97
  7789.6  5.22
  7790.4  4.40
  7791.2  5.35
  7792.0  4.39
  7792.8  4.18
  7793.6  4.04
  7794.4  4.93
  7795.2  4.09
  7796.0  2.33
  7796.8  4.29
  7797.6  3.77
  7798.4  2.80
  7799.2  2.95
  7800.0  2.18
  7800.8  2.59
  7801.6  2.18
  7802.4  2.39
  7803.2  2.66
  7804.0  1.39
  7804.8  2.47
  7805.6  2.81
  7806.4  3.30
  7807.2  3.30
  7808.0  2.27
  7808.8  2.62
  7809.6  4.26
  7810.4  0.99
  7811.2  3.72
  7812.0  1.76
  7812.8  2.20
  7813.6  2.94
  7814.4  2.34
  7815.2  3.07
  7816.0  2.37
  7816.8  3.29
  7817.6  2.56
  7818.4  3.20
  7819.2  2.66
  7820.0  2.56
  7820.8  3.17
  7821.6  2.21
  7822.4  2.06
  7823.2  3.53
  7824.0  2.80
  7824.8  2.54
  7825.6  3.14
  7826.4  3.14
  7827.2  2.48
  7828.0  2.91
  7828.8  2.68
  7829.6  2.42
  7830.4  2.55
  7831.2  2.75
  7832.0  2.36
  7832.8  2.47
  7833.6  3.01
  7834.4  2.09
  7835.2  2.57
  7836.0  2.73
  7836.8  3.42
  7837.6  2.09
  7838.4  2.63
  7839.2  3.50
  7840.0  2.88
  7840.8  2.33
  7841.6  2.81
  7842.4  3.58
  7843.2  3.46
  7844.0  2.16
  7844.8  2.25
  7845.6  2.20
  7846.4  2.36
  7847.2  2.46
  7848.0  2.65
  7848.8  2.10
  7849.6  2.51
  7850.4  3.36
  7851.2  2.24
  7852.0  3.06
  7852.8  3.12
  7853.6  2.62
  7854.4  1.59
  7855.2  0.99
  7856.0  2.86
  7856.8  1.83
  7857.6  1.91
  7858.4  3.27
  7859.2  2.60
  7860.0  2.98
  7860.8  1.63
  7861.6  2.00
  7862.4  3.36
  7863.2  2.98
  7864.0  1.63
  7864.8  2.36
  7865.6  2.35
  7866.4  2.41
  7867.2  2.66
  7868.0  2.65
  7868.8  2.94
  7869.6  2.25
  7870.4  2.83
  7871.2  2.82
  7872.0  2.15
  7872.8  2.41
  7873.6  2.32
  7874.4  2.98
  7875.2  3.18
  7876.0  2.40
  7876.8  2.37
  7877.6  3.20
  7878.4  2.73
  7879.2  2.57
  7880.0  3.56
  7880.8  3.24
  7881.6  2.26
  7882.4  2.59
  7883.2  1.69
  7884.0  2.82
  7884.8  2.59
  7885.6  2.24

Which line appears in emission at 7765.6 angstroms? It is H-alpha 6563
